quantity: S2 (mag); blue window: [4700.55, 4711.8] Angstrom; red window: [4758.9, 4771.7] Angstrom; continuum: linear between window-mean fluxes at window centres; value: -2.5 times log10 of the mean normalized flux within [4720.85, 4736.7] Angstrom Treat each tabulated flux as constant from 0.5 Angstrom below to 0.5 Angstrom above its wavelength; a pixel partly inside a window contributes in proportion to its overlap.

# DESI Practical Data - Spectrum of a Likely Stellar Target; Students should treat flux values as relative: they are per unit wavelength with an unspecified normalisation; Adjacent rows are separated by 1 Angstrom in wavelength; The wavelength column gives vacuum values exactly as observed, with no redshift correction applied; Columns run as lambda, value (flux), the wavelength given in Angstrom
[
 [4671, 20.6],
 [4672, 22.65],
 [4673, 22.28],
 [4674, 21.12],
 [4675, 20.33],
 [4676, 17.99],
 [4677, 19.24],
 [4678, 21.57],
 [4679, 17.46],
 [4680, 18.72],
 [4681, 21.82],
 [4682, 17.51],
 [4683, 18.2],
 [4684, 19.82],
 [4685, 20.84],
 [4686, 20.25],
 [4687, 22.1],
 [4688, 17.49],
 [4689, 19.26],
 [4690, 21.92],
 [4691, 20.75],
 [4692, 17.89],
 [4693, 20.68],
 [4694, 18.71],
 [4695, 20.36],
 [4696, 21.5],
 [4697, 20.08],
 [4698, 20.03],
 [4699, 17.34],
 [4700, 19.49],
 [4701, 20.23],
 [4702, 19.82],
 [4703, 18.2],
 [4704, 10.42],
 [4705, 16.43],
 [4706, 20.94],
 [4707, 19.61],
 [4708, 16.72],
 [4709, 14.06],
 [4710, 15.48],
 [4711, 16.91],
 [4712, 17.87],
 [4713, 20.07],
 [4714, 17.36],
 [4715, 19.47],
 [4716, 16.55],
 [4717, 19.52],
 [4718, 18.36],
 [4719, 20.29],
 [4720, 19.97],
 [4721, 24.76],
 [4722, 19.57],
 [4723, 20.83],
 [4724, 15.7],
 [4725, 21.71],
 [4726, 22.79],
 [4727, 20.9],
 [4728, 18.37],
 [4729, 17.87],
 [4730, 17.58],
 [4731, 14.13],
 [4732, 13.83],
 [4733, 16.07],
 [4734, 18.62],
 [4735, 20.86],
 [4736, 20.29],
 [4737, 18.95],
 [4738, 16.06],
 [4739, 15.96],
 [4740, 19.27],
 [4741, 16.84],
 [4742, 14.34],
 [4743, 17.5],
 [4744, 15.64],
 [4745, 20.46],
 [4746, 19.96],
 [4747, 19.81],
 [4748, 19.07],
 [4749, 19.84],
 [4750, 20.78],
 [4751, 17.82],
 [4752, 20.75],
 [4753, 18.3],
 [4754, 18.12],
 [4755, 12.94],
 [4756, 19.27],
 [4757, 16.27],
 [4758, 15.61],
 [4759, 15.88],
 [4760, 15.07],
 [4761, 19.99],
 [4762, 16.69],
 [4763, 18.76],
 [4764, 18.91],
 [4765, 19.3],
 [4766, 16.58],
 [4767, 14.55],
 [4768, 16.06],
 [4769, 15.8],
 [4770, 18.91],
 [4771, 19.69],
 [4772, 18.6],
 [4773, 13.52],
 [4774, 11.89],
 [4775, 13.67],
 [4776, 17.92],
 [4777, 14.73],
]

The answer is -0.095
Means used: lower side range 17.2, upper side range 17.5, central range 18.9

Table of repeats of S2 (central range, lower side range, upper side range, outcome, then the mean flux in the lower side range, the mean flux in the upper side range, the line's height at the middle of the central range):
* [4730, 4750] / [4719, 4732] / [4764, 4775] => 0.03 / 19.3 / 16.5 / 18.4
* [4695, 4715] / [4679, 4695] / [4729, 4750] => 0.05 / 19.7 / 17.8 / 19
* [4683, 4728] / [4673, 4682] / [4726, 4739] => -0.02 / 19.8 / 17.9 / 18.8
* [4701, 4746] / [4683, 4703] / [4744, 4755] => 0.07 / 19.8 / 19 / 19.4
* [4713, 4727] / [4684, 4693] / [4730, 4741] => -0.09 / 20.1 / 17.4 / 18.3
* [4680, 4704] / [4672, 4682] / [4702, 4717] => -0.04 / 20.1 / 17.3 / 18.8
